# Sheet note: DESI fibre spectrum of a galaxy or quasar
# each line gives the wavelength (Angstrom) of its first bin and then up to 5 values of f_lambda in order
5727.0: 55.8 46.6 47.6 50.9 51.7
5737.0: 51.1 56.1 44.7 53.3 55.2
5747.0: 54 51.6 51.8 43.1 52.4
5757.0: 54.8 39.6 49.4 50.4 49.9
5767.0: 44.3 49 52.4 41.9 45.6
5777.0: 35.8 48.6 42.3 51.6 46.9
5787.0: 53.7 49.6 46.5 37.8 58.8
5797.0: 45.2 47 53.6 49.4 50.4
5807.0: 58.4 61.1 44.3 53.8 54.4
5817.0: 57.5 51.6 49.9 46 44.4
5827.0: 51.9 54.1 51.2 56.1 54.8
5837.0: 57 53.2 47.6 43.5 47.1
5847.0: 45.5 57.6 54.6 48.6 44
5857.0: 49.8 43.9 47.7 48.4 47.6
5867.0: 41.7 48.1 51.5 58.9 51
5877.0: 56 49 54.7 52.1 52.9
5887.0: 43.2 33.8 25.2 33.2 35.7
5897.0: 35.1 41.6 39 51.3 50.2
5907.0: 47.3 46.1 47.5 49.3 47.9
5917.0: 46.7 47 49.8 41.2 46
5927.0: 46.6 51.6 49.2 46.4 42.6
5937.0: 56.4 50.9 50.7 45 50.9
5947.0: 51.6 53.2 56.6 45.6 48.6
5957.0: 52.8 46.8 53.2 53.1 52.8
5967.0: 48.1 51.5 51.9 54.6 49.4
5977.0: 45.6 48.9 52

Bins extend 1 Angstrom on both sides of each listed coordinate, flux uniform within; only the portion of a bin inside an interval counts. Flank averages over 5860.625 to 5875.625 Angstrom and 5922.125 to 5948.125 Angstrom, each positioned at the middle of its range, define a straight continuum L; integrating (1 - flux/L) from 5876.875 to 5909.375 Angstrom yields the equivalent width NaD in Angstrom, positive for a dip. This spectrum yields 3.6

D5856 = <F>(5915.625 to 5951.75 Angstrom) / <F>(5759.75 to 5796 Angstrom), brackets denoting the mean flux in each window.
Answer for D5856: 1.0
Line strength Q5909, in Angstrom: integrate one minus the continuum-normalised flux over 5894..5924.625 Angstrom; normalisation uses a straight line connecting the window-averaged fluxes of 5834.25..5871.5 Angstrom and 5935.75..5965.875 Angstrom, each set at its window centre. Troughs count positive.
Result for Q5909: 3.2 Angstrom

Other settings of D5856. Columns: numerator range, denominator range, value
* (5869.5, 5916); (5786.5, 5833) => 0.90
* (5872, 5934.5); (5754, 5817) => 0.94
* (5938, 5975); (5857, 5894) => 1.09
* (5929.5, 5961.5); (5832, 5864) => 1.00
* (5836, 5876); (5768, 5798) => 1.05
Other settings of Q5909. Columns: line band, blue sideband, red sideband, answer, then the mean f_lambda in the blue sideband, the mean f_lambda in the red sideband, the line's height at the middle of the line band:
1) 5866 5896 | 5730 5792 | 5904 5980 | 2.1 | 48.9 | 49.3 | 49.2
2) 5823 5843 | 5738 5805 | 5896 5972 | -1.2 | 48.7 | 48.5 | 48.6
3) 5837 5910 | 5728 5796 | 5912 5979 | 3.7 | 48.8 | 49.5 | 49.2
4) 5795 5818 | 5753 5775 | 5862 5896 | -2.6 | 48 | 46.1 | 47.3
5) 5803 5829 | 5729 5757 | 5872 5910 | -2.1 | 51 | 45.1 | 48.1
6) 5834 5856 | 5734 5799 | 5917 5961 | -0.7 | 48.7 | 49.1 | 48.9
